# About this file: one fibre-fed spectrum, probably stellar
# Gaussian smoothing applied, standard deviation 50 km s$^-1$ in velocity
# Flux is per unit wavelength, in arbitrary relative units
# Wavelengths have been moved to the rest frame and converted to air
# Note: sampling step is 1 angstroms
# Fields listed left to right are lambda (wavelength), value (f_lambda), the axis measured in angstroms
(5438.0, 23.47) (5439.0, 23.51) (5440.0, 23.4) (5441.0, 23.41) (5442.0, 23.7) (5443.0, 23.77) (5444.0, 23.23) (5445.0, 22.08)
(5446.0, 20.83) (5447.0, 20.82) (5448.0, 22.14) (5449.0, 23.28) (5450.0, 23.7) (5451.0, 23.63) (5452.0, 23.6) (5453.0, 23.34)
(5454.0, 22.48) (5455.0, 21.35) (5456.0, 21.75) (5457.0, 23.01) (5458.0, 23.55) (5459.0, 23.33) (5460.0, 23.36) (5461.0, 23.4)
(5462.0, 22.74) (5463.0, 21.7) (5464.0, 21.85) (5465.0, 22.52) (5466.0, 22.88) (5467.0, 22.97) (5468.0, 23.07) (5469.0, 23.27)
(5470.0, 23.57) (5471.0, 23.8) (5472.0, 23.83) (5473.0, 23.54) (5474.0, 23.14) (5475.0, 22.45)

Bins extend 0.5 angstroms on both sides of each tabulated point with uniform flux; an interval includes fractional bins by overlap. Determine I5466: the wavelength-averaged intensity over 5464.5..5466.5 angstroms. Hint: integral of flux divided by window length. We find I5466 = 22.7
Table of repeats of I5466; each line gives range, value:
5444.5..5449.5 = 21.8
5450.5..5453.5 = 23.5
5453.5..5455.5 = 21.9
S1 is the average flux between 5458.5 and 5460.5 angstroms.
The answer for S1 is 23.3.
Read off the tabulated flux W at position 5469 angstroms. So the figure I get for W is 23.27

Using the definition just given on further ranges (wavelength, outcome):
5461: 23.4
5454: 22.48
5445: 22.08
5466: 22.88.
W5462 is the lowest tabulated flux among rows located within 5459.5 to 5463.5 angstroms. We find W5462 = 21.7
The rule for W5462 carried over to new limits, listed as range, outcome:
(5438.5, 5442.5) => 23.4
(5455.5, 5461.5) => 21.75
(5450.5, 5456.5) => 21.35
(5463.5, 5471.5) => 21.85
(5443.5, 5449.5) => 20.82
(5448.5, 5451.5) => 23.28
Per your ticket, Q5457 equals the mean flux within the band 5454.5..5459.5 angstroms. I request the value 22.6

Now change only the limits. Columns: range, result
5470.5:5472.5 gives 23.8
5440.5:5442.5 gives 23.6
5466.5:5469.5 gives 23.1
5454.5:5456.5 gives 21.6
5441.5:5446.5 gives 22.7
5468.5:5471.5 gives 23.5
